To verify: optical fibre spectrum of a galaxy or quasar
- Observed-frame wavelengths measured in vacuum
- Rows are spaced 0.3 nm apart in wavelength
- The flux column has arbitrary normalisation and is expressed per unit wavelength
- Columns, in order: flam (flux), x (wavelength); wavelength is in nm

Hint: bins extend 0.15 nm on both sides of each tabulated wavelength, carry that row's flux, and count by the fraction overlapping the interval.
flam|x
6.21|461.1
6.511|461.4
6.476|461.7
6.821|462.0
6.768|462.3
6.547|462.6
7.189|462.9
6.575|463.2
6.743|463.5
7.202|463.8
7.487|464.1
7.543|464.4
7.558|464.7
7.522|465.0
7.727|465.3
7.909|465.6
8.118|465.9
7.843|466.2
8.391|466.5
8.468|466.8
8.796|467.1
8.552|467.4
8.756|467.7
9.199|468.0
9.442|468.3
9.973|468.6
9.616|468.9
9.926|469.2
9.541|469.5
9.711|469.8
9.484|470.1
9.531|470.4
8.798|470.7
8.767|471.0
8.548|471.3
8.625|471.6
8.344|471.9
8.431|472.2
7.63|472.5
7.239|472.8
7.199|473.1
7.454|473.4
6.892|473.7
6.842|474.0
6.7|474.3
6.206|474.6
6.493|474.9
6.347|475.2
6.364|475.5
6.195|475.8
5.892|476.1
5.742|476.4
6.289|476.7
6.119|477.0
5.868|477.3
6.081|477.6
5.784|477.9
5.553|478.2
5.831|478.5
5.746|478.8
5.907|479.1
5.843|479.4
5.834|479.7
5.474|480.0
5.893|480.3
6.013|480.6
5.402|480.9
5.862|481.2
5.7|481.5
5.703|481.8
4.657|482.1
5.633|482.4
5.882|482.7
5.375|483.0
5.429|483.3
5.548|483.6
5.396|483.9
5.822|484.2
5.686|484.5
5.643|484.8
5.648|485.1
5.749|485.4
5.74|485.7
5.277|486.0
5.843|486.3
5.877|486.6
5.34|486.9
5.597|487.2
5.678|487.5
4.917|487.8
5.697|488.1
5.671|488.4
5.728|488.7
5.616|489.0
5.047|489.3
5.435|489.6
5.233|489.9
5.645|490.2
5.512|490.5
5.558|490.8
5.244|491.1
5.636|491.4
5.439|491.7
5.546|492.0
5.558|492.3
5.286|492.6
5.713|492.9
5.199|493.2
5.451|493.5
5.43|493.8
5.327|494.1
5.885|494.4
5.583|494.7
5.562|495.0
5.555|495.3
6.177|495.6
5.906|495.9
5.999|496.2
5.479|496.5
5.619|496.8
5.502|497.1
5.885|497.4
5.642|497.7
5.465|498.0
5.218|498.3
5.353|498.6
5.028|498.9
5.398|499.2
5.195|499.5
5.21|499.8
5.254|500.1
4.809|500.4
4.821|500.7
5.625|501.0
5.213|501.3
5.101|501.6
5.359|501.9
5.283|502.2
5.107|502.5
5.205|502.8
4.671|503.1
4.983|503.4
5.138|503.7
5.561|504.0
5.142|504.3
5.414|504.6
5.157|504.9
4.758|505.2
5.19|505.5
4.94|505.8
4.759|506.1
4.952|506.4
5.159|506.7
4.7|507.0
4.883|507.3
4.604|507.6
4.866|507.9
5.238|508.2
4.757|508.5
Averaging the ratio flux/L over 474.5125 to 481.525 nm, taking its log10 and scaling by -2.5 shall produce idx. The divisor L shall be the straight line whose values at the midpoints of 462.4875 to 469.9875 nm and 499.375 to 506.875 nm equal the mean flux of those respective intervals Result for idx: 0.22 mag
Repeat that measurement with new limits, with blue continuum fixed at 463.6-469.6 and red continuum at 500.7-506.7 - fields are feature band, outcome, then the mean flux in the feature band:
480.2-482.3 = 0.26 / 5.6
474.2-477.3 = 0.22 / 6.21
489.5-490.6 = 0.17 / 5.45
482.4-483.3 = 0.24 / 5.6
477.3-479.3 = 0.26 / 5.82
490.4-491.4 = 0.15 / 5.46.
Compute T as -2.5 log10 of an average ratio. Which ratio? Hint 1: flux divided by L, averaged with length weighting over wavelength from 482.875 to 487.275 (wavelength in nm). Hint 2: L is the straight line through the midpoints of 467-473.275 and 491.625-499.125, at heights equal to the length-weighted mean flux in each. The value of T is 0.23 mag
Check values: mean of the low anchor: 8.86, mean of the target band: 5.6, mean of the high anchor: 5.55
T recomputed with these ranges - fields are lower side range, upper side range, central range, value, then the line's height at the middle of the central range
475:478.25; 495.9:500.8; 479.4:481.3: 0.03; 5.93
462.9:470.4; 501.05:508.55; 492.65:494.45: 0.11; 6.05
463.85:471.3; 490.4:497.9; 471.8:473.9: 0.07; 8.06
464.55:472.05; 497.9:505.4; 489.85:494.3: 0.14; 6.21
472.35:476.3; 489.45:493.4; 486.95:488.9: 0.03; 5.72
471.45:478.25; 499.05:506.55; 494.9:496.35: -0.06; 5.54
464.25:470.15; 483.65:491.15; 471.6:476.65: 0.11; 7.61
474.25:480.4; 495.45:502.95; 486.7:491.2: 0.04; 5.68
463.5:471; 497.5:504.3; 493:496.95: 0.03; 5.81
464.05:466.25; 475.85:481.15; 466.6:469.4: -0.25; 7.32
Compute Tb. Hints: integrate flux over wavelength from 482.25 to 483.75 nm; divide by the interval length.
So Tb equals 5.57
